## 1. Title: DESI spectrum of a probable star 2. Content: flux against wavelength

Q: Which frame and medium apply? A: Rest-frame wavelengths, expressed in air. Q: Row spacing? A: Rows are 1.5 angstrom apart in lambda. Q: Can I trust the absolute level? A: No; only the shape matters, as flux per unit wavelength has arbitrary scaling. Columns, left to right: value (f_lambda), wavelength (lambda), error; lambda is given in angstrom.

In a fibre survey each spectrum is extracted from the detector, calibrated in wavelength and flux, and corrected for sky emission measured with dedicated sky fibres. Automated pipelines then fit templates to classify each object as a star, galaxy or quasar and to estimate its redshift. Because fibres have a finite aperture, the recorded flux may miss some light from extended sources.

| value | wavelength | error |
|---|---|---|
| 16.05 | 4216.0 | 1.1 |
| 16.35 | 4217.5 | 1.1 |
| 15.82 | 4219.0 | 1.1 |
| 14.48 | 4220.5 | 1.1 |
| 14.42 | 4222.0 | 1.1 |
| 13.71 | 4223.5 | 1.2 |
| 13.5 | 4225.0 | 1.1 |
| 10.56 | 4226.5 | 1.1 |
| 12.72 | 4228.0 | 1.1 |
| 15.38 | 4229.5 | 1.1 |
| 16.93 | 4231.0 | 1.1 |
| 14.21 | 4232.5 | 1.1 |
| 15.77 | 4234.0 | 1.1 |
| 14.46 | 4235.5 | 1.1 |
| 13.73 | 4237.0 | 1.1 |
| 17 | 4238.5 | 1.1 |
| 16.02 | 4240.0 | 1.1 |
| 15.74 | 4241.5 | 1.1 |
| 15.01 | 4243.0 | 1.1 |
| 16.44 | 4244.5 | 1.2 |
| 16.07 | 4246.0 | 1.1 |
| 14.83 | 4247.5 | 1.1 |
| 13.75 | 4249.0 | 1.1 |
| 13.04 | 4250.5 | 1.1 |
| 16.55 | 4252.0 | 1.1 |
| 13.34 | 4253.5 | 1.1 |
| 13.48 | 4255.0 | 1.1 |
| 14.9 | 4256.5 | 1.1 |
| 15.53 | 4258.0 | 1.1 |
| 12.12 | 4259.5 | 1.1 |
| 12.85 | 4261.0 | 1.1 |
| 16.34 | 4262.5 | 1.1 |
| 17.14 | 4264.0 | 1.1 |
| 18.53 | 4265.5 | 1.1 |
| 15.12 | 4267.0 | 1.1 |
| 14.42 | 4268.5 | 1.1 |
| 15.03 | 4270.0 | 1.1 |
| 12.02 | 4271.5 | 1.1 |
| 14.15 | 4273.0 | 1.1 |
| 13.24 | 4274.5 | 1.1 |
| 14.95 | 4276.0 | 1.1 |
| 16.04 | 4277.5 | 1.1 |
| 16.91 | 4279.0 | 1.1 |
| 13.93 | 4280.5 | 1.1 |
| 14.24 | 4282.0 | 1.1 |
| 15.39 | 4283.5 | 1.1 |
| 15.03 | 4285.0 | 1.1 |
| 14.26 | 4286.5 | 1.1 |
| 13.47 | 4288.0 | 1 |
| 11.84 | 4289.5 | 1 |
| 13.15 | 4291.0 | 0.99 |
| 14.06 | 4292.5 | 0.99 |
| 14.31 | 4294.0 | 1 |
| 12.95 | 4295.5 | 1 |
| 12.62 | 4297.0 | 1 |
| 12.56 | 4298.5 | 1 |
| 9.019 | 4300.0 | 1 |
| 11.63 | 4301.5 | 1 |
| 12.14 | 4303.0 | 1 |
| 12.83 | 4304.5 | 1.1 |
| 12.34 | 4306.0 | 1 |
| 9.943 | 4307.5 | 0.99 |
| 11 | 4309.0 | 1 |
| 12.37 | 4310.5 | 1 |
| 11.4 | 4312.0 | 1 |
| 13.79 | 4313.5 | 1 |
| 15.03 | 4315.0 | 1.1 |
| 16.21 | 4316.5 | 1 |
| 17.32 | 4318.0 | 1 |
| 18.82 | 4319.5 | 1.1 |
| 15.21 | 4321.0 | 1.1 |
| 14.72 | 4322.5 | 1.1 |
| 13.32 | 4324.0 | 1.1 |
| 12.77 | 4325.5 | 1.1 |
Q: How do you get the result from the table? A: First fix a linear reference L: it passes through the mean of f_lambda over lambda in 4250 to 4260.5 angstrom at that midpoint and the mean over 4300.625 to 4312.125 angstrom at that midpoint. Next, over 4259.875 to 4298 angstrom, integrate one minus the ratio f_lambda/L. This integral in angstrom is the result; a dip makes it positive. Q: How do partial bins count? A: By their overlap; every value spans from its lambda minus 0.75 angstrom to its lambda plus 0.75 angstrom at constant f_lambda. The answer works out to -4.2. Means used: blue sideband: 14.1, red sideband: 11.7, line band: 14.4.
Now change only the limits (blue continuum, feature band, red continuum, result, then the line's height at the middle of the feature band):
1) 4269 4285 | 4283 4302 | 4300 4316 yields 0.5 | 13.4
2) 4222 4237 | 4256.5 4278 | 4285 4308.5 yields -2.6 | 13.2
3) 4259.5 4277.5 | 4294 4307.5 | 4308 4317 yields 1.5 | 13.6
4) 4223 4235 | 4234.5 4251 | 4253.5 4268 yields -0.7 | 14.5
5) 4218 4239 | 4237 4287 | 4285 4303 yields -4.9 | 13.6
